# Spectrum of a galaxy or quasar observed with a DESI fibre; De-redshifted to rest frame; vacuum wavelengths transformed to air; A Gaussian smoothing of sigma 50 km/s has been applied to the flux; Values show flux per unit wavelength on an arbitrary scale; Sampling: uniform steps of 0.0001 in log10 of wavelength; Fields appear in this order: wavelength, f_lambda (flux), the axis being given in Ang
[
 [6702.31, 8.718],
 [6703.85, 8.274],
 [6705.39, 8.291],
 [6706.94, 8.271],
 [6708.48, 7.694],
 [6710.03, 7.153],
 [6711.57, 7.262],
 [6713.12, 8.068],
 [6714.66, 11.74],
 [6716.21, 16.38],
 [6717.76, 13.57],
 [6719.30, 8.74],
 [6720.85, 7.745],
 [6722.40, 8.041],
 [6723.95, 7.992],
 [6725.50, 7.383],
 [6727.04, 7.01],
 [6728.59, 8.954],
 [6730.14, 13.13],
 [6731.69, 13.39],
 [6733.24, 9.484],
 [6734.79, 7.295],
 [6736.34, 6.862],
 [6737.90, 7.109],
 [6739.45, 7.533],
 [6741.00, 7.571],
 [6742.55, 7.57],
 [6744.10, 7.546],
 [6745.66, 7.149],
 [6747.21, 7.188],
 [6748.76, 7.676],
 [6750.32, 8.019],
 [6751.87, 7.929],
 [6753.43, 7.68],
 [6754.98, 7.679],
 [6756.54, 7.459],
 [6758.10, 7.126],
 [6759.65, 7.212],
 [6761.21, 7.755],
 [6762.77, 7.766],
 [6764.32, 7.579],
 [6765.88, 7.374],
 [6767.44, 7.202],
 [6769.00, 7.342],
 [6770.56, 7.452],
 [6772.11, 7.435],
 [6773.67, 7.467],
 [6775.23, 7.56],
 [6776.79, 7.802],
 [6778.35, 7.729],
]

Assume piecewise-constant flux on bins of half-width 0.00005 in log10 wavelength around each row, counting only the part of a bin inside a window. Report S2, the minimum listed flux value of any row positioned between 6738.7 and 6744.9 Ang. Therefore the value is 7.533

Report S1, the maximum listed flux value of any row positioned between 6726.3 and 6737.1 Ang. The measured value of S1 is 13.39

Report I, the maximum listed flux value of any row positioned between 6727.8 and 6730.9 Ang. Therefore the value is 13.13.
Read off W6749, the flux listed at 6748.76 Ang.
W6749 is 7.676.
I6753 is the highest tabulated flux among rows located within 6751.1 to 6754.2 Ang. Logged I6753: 7.929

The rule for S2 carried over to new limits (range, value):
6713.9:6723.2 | 7.745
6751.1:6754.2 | 7.68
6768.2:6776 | 7.342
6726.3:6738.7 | 6.862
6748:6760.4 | 7.126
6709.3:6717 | 7.153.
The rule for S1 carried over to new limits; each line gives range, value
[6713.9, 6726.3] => 16.38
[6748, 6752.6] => 8.019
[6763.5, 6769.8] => 7.579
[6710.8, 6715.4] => 11.74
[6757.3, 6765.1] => 7.766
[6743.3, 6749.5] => 7.676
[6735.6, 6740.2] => 7.533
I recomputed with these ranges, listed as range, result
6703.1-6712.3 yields 8.291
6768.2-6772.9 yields 7.452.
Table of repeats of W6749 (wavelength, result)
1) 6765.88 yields 7.374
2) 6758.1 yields 7.126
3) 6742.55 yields 7.57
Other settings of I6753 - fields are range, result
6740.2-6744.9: 7.571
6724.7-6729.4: 8.954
